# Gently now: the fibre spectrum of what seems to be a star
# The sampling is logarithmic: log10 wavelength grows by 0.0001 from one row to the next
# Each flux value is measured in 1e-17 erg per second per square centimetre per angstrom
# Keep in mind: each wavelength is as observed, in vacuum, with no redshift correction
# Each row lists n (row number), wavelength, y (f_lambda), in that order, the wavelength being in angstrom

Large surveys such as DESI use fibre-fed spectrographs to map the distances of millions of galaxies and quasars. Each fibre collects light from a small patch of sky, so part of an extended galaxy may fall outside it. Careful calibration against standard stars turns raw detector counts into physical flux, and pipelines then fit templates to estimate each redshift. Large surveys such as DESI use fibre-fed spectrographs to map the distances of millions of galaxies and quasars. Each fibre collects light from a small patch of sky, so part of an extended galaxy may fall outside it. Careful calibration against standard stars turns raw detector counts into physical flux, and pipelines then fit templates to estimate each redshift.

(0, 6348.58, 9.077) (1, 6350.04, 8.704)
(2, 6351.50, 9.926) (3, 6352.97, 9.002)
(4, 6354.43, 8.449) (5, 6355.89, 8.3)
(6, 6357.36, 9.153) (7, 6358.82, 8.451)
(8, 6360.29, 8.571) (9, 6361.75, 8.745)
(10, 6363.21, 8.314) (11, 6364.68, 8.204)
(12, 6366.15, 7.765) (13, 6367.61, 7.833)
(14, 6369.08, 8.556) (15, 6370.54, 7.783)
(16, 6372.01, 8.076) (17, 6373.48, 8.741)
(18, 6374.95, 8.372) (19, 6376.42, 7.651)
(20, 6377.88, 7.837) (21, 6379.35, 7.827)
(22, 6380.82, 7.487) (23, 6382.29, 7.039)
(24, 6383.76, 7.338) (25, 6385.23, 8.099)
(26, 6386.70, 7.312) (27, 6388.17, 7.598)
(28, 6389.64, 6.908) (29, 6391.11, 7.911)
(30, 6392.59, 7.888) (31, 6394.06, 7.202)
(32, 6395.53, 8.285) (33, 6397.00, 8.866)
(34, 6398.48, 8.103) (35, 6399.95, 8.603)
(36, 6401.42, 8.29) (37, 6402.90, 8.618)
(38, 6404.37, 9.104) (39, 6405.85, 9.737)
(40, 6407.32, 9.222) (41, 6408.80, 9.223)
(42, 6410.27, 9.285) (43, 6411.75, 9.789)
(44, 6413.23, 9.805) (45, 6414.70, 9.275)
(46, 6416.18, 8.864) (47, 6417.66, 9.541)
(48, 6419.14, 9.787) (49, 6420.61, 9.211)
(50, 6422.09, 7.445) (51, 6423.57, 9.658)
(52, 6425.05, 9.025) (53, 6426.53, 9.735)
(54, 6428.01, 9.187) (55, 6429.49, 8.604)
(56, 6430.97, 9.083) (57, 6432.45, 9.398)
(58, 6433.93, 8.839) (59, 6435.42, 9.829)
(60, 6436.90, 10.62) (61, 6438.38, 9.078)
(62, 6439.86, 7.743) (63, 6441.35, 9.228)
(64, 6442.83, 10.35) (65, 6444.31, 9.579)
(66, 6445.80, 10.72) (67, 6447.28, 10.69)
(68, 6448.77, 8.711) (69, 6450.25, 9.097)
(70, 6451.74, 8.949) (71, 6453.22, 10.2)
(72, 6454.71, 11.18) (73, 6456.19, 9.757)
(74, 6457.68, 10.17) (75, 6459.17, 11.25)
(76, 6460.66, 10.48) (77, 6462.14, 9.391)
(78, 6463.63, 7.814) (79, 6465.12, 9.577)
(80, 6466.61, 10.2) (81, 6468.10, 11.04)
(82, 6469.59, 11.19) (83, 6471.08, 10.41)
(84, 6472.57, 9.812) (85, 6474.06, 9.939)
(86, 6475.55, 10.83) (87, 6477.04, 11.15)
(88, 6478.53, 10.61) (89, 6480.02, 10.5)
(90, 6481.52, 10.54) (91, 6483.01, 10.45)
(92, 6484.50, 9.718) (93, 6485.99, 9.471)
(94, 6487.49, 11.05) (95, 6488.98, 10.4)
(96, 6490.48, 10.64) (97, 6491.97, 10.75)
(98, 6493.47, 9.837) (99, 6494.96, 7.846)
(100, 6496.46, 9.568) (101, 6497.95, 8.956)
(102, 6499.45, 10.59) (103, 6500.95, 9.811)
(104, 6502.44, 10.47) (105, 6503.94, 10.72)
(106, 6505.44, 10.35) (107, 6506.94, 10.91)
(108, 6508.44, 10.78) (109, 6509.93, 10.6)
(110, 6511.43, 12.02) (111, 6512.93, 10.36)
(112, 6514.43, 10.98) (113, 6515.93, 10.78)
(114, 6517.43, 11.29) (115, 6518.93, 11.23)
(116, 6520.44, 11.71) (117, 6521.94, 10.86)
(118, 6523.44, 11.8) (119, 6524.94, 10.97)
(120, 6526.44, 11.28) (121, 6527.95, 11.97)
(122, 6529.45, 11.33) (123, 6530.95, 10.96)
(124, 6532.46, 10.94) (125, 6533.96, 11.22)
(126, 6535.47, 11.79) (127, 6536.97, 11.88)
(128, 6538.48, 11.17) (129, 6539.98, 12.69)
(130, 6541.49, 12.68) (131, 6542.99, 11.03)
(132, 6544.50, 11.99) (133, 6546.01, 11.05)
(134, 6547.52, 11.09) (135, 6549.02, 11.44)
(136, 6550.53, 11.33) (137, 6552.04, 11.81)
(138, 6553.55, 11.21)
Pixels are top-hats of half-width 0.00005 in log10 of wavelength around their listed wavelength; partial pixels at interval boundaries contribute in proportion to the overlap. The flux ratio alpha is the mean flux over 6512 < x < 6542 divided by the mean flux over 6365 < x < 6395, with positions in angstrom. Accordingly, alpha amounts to 1.5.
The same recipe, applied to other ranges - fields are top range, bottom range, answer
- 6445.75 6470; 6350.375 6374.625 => 1.18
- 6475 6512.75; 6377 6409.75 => 1.27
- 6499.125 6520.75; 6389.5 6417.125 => 1.24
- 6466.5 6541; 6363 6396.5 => 1.37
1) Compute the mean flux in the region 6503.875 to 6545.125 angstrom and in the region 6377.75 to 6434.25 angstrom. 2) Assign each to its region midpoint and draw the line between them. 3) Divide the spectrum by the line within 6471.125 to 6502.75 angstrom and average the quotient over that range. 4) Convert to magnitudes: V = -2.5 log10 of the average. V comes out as 0.031 mag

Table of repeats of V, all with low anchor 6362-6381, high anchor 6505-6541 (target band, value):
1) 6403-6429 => -0.031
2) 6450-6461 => -0.035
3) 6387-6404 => 0.072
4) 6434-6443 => 0.013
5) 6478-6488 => 0.012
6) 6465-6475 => -0.023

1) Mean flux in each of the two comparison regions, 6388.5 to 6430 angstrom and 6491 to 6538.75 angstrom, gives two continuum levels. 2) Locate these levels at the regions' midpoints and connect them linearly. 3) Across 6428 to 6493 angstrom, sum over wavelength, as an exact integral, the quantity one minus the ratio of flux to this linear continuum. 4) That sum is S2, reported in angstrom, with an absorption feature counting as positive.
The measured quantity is -1.2 angstrom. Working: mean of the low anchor 8.82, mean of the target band 9.97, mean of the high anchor 10.8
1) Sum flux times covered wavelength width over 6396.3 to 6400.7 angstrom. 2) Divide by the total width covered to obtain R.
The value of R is 8.52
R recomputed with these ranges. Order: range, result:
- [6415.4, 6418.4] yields 9.18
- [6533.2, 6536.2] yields 11.5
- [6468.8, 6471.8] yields 10.8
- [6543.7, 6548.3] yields 11.4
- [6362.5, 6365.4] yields 8.25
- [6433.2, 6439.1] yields 9.59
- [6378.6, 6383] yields 7.45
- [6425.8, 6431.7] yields 9.15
